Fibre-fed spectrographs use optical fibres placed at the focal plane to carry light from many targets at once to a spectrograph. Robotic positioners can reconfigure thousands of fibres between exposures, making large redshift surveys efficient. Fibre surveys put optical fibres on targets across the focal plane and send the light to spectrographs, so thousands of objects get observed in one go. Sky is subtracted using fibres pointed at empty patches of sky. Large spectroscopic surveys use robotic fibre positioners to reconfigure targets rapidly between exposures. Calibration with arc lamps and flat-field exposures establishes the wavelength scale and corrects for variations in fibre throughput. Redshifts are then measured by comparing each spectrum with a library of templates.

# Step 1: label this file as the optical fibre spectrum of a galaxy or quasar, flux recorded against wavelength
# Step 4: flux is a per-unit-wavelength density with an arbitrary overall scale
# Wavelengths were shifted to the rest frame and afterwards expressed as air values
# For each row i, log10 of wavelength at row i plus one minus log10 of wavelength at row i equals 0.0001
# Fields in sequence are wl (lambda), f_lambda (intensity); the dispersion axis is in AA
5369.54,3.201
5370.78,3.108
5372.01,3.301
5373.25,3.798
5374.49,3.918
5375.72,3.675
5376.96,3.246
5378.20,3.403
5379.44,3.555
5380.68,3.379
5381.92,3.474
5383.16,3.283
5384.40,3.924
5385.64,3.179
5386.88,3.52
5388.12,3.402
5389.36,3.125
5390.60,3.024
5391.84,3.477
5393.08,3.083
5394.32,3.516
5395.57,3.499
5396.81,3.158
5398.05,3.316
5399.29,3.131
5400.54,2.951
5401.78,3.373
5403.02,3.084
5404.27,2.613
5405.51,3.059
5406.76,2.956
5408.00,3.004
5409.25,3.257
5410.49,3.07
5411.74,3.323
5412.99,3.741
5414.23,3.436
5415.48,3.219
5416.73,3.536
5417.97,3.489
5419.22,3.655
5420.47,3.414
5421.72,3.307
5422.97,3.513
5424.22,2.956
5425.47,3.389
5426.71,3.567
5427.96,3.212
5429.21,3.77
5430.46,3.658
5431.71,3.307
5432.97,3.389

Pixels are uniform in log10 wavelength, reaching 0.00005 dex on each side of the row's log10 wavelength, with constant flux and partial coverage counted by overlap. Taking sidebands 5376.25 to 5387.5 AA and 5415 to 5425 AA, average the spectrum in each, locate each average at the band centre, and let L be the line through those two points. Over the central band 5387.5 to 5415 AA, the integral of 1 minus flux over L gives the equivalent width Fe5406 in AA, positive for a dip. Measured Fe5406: 1.64 AA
